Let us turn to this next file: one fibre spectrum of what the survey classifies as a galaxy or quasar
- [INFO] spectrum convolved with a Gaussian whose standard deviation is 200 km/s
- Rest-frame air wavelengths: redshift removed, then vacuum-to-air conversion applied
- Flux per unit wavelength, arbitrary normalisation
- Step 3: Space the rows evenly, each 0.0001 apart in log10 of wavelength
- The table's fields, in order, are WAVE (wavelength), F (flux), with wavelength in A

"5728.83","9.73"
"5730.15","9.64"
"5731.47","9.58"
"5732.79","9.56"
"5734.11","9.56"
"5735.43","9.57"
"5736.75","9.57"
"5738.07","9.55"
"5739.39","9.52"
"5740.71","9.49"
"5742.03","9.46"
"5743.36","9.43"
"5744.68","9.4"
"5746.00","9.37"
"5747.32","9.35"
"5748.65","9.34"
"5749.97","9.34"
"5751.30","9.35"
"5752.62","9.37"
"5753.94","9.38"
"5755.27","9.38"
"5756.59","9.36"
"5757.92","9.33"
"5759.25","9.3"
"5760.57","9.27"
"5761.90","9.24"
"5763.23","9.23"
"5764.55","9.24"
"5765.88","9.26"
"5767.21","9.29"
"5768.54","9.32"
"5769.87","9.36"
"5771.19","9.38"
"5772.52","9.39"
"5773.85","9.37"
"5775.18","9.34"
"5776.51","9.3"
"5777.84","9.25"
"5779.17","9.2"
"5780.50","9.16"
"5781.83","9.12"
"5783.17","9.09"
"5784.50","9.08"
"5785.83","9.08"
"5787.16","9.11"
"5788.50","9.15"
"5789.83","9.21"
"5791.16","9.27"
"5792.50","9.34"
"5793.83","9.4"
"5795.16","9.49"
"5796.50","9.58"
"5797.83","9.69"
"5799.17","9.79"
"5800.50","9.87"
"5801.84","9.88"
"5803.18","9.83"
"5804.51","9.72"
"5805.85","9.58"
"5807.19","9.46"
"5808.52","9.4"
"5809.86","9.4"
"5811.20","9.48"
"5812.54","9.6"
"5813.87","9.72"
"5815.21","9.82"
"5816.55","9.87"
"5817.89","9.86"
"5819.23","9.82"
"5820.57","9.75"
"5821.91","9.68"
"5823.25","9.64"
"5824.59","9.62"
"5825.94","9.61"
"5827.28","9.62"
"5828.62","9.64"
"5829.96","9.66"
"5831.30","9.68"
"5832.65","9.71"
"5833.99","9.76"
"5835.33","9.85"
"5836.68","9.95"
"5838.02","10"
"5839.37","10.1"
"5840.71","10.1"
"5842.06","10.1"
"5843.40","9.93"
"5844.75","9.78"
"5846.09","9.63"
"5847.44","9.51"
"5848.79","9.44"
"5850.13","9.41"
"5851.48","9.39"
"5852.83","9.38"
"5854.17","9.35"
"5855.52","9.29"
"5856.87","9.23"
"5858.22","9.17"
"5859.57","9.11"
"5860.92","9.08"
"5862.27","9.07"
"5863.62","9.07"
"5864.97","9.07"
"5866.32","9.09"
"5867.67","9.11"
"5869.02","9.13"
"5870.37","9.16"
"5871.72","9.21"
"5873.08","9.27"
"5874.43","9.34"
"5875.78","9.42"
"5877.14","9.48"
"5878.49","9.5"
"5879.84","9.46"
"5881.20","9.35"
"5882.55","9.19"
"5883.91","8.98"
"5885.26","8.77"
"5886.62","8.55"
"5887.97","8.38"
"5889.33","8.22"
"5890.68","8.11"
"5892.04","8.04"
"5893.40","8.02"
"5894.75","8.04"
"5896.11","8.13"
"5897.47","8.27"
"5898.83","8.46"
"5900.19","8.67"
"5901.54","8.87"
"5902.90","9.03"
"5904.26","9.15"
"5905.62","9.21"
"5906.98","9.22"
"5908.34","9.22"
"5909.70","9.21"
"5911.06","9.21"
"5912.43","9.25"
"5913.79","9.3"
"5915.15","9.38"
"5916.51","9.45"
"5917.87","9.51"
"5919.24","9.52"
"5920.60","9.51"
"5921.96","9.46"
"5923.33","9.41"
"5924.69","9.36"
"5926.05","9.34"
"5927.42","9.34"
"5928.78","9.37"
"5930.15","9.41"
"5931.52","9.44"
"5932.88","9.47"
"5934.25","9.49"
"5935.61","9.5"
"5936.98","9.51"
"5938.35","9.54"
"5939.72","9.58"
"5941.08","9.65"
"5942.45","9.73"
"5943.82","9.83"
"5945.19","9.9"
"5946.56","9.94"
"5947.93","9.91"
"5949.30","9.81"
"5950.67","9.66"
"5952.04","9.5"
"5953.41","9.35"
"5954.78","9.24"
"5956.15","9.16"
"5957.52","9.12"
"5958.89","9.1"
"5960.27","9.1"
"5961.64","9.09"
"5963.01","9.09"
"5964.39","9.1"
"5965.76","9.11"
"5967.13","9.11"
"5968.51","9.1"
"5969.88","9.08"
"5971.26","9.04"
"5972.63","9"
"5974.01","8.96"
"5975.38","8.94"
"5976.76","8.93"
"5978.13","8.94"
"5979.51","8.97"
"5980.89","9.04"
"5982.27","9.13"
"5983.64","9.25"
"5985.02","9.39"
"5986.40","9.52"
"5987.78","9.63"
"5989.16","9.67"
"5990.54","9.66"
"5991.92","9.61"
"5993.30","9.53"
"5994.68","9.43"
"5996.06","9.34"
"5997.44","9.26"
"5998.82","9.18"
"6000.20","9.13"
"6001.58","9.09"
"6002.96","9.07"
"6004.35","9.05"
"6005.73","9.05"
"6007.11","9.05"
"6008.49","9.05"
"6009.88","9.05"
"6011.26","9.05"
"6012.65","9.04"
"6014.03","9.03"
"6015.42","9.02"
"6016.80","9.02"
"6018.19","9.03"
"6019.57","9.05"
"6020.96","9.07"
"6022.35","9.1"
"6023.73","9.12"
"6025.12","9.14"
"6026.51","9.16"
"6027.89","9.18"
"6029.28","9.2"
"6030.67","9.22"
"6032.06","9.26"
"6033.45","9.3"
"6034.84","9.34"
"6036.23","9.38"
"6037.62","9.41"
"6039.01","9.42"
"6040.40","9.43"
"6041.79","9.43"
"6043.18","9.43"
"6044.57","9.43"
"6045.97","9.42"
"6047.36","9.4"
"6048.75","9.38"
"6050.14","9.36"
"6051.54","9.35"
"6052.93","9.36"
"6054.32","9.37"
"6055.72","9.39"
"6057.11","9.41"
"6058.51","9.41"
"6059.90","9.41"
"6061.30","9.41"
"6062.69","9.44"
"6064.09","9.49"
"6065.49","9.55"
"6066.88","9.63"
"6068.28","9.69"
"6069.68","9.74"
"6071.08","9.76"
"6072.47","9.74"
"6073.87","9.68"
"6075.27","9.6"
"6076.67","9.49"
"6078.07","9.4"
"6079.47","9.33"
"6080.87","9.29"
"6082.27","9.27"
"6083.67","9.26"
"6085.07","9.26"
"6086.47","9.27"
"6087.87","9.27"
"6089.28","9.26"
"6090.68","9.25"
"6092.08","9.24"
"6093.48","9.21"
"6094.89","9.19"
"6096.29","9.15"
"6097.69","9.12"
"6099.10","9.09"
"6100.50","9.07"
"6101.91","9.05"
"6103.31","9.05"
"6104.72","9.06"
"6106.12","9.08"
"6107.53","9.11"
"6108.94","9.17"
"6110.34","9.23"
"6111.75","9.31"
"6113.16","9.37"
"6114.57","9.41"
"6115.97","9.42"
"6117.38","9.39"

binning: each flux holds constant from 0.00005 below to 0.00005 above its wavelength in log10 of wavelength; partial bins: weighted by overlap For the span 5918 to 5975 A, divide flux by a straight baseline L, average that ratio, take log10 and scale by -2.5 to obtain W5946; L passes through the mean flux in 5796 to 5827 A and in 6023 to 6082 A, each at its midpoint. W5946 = 0.02 mag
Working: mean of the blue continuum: 9.68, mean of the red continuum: 9.41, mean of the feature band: 9.39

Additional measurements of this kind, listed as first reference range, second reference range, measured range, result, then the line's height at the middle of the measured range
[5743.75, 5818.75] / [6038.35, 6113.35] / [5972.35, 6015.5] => 0.02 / 9.37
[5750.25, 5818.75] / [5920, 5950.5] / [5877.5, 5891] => 0.07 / 9.52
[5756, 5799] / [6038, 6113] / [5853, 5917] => 0.04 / 9.31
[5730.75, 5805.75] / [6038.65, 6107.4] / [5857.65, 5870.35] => 0.03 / 9.38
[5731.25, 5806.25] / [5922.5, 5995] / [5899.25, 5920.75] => 0.02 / 9.37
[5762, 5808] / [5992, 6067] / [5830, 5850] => -0.05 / 9.35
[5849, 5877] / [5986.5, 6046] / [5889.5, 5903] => 0.11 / 9.23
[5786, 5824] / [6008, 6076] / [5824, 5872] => 0.00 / 9.54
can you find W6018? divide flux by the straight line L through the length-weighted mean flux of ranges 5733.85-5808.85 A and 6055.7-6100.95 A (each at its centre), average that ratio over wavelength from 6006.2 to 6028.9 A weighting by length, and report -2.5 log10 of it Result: 0.04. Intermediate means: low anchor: 9.39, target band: 9.08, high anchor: 9.39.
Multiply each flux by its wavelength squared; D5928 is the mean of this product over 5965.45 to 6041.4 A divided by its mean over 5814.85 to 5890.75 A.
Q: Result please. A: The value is 1.0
